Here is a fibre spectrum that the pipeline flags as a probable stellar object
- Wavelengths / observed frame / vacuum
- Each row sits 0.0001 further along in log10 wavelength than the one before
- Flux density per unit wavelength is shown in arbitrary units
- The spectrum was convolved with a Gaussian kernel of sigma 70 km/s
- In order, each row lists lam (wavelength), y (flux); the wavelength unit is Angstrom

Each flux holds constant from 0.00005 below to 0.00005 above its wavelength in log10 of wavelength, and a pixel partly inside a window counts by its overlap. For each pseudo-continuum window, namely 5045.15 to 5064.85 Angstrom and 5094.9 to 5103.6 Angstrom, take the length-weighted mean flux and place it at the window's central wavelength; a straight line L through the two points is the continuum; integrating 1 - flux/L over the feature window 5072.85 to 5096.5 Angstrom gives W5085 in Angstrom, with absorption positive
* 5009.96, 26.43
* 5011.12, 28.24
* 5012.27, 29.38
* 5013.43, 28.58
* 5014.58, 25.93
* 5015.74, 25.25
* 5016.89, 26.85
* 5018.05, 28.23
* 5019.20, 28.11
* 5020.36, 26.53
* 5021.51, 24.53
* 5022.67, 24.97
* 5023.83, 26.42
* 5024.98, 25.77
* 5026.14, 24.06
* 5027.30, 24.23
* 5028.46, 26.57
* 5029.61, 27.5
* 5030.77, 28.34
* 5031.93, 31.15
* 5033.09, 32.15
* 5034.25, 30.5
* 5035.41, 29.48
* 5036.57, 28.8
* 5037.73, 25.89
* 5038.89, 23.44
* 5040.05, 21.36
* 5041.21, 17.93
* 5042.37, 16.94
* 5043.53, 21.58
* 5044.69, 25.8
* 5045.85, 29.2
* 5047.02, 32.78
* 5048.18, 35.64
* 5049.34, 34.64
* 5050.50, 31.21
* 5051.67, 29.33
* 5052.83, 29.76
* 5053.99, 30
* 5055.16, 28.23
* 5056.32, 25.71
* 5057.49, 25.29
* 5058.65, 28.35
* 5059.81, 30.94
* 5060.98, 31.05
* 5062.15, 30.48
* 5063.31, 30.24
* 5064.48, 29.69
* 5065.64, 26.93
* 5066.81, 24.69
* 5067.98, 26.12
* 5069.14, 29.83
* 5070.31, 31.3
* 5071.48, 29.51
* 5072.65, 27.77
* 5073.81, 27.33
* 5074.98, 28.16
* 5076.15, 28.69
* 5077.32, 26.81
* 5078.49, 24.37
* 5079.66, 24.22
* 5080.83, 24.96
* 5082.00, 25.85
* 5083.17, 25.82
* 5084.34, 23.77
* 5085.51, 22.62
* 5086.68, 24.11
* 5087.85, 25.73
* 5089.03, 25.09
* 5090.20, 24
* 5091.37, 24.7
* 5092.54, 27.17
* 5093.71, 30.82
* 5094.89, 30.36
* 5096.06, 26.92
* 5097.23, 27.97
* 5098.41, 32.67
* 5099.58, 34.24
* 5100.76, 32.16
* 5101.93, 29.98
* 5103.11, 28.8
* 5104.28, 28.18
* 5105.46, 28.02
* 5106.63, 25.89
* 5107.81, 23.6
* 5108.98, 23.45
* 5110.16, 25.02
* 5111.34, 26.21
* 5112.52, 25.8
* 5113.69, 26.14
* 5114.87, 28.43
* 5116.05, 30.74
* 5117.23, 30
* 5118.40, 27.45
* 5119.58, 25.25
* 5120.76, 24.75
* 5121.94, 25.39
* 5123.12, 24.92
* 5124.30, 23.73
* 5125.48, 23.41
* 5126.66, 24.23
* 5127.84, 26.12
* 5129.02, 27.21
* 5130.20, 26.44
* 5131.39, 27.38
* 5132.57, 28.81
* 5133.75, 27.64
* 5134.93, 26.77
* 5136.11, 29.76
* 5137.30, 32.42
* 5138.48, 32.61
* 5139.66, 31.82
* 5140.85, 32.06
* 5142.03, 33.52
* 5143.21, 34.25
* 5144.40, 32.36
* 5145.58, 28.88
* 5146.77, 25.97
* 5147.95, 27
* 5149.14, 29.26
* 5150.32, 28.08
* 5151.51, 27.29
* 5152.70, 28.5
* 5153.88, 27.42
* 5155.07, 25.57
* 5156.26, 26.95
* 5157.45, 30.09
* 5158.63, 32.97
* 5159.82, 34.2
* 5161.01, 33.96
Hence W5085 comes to 3.3 Angstrom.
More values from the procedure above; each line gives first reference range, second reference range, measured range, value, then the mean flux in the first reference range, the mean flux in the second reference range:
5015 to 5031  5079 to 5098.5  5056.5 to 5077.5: -1.89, 26.2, 26.1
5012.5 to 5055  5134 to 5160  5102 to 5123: 1.68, 27.2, 29.8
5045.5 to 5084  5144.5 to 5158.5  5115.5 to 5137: 1.13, 28.6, 28.1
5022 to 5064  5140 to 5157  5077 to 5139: 3.48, 27.7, 29.1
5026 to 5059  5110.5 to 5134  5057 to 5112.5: -1.00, 27.5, 26.5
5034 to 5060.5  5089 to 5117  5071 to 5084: 0.51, 27.5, 27.8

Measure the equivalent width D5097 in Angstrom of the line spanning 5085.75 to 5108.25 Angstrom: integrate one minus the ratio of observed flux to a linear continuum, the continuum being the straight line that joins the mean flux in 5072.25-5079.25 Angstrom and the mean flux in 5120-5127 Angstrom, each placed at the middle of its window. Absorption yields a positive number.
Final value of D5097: -1.7 Angstrom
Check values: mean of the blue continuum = 27.1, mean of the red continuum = 24.4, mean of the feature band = 27.9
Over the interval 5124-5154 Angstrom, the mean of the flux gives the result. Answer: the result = 28.6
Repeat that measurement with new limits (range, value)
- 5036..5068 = 27.6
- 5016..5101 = 27.4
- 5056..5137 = 27.2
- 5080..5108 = 27.3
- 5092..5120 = 28.2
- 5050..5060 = 28.7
